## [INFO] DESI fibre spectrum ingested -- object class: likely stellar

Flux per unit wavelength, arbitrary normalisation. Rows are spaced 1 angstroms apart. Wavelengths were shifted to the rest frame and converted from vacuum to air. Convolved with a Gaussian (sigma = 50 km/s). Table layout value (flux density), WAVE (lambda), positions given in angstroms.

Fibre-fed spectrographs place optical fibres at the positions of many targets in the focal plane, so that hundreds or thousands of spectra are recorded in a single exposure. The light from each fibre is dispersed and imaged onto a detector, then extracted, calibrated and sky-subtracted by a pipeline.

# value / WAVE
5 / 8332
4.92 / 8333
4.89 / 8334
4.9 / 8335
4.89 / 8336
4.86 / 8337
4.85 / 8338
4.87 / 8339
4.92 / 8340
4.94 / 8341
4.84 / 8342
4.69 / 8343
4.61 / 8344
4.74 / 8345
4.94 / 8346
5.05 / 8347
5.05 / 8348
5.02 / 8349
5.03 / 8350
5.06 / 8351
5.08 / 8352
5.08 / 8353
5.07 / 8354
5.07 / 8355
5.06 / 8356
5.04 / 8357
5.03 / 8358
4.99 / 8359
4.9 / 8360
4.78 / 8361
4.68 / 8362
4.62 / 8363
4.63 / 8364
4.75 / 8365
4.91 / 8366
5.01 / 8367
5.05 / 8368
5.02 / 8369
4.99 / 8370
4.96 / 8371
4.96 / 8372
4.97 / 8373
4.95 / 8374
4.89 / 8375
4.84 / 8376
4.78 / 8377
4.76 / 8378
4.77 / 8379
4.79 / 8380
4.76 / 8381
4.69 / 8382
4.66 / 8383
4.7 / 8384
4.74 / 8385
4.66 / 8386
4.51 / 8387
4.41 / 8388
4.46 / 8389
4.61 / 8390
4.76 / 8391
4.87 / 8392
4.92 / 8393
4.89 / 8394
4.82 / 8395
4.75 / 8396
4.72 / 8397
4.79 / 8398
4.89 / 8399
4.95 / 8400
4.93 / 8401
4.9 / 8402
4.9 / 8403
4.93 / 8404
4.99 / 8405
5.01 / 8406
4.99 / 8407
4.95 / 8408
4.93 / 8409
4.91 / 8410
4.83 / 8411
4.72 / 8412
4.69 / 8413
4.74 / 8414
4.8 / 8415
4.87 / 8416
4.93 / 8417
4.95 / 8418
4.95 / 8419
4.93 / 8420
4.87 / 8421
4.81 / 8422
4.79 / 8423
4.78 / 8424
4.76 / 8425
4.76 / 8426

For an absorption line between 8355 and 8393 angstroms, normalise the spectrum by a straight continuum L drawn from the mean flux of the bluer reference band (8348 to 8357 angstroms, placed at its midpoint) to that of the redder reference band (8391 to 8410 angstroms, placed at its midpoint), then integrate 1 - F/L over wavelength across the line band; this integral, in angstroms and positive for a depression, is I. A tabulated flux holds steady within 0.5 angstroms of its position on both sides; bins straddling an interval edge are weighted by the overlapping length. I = 1.3 angstroms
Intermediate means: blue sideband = 5.06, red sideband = 4.89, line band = 4.81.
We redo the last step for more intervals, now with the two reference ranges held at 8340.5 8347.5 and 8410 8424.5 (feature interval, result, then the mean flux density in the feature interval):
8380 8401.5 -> 0.4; 4.74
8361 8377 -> -0.1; 4.88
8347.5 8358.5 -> -0.5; 5.05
